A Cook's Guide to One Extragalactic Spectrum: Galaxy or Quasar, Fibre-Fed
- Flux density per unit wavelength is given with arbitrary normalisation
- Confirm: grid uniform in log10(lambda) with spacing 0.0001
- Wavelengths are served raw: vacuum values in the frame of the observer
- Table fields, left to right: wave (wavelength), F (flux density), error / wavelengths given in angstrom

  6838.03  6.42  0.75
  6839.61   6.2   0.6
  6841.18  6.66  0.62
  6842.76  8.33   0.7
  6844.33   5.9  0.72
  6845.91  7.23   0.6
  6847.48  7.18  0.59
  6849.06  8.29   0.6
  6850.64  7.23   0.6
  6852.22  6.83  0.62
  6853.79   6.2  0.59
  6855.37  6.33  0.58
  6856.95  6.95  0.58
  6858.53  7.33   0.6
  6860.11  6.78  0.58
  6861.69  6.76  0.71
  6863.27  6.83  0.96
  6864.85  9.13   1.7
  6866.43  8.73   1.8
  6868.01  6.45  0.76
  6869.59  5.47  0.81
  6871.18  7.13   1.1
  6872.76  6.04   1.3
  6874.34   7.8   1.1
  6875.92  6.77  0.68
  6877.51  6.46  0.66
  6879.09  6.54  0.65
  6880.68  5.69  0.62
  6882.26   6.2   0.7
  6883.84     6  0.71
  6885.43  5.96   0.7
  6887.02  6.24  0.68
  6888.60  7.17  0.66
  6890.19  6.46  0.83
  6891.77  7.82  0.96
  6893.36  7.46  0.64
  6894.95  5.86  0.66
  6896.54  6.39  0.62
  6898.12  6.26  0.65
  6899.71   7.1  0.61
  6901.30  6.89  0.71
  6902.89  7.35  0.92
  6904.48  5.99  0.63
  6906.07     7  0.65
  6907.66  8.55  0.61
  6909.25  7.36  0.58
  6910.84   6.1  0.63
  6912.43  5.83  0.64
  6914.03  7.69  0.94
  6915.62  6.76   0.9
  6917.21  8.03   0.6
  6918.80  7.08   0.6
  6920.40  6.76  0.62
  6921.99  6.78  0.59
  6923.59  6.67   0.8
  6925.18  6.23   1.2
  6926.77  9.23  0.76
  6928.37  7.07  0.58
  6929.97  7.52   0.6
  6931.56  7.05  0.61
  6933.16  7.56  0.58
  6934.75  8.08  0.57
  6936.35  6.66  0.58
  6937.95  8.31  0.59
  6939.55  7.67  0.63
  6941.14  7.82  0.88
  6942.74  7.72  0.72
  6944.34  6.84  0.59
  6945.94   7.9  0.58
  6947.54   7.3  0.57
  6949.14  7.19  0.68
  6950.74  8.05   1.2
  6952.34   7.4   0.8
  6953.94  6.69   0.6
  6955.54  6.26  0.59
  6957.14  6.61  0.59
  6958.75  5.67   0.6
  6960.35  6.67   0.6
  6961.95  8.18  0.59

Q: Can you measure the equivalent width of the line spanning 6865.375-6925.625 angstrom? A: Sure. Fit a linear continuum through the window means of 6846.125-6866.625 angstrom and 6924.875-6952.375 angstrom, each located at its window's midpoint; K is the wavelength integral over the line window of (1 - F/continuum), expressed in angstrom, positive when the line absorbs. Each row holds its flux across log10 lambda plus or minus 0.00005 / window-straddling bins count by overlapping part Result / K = 5.0 angstrom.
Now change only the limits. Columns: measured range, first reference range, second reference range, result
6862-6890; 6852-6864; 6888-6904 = 0.26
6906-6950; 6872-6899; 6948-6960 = -3.85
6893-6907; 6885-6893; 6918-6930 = 0.44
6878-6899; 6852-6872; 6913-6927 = 1.78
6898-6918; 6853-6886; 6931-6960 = -0.03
